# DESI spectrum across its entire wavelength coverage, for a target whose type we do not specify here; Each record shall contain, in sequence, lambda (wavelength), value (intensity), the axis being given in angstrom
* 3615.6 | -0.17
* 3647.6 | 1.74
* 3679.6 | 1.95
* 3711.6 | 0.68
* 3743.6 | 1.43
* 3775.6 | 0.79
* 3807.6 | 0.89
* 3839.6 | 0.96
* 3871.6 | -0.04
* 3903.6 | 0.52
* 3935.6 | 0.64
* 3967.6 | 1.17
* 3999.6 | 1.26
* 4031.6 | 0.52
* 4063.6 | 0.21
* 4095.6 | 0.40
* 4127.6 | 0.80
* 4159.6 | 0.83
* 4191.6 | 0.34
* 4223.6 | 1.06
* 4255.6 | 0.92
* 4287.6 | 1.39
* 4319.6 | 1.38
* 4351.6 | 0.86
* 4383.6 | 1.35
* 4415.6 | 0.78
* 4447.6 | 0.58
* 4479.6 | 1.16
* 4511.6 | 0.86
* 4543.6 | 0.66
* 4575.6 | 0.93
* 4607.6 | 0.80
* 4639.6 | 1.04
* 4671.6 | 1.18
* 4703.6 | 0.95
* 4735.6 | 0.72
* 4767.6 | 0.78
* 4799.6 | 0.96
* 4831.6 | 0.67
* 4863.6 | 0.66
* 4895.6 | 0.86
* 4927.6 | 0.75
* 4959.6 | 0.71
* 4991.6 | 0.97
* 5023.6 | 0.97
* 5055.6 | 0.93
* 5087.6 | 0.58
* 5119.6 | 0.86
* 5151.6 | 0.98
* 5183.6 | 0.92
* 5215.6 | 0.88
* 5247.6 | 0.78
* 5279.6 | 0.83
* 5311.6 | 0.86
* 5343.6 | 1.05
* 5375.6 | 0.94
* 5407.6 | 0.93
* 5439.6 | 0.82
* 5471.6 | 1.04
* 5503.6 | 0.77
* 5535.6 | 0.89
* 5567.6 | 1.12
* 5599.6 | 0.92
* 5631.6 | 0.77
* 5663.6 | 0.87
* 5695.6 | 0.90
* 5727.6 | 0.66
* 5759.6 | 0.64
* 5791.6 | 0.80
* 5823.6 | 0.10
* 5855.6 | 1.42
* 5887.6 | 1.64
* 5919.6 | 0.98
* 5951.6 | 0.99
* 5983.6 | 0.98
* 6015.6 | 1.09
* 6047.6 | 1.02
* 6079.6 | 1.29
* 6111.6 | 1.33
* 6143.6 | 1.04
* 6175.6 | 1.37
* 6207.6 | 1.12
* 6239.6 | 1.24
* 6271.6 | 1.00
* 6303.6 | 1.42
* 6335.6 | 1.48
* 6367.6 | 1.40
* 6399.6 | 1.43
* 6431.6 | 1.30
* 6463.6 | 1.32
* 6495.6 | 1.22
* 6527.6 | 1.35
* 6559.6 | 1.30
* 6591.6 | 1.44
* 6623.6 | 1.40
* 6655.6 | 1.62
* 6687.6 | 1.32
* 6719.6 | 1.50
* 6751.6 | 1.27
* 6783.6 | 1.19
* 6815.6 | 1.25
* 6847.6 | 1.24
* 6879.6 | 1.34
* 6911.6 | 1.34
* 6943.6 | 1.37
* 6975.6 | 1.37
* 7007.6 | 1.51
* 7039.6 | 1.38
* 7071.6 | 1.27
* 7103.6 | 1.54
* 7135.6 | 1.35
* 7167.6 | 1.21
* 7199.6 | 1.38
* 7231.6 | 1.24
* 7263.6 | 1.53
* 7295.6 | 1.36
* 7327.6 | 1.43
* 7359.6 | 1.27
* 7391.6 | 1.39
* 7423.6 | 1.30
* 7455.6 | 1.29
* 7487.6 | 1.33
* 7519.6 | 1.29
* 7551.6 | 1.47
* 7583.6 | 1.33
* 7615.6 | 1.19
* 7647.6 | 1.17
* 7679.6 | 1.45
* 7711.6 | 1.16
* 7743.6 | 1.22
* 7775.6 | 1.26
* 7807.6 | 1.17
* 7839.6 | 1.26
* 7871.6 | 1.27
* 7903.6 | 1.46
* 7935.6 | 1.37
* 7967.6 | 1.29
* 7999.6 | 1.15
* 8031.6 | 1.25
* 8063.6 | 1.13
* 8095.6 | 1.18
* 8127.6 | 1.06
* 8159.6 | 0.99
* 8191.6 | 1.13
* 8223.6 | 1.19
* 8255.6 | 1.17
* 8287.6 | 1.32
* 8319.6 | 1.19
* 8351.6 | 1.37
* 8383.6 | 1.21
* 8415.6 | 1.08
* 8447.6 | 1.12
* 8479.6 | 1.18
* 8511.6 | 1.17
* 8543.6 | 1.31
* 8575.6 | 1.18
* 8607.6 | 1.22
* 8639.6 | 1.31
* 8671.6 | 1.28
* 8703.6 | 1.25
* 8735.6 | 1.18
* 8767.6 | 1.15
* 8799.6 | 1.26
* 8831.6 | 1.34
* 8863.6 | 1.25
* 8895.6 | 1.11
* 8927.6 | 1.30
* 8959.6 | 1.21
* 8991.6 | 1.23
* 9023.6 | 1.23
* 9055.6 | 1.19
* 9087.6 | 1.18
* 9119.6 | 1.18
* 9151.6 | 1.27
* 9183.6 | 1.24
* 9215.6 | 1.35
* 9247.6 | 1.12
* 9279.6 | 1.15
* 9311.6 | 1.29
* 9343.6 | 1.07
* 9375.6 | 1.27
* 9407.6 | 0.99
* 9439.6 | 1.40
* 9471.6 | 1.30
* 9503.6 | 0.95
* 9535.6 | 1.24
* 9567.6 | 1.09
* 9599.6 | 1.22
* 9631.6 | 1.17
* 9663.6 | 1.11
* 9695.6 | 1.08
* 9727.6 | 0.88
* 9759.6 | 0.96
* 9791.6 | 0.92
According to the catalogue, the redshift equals 0.58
